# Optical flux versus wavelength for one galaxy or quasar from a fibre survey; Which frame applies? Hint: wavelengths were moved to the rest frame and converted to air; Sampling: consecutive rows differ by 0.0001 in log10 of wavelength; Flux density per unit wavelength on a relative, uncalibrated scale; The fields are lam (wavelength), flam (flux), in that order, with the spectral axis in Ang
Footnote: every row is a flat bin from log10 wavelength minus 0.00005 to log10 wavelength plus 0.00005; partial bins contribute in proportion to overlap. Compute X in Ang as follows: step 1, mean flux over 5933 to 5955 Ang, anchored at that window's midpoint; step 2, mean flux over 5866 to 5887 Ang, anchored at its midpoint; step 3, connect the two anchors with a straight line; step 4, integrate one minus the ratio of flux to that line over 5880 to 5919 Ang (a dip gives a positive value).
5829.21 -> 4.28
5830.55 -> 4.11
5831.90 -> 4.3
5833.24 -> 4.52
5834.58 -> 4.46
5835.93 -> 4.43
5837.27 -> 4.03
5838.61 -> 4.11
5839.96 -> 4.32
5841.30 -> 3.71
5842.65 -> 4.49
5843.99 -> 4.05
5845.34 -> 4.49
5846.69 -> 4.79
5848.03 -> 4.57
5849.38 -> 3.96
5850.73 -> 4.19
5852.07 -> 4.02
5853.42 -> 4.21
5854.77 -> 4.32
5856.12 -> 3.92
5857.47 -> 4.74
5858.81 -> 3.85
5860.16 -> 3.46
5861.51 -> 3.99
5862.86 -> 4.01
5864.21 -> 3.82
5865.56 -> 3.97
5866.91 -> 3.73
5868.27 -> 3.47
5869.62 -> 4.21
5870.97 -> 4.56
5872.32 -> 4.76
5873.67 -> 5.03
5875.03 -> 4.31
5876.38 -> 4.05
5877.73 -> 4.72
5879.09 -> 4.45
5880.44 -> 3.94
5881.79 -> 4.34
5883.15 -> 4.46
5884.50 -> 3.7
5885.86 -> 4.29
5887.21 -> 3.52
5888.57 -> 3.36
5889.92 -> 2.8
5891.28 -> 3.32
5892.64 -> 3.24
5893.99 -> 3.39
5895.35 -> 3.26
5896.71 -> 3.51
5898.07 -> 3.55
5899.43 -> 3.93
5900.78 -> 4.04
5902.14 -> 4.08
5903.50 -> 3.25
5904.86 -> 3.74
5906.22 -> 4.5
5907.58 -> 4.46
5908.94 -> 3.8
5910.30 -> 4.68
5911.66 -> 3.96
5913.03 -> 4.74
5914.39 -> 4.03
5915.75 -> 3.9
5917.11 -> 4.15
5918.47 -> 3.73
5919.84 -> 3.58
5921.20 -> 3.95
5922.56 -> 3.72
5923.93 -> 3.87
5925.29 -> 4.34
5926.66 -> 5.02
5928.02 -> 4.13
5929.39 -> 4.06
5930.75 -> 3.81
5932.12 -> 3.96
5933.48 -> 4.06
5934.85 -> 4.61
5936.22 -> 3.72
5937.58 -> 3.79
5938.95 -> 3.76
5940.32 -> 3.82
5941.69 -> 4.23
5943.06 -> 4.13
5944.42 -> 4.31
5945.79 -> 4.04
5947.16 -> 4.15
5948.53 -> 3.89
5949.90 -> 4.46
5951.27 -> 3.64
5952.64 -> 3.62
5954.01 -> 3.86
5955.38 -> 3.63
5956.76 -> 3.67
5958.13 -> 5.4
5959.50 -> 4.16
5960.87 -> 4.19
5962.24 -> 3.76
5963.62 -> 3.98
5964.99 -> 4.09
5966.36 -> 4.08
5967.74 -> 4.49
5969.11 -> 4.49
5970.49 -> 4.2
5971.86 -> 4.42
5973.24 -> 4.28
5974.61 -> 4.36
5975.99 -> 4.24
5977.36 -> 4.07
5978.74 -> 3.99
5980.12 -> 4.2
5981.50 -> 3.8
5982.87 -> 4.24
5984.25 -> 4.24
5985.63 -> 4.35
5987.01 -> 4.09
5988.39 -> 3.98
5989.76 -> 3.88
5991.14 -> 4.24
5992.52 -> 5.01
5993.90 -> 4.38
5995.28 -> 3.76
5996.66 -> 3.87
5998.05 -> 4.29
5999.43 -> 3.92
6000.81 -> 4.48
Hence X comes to 2.9 Ang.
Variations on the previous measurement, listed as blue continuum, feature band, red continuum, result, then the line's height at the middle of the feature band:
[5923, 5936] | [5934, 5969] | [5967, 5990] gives 1.0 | 4.19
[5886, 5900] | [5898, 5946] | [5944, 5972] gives -4.2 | 3.73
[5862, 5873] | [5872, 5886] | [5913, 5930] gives -1.0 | 4.07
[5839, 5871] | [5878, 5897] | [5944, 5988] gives 1.9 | 4.12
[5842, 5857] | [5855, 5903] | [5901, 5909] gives 2.2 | 4.12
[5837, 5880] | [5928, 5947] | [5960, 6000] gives 0.7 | 4.18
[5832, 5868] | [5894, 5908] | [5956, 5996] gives 1.3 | 4.18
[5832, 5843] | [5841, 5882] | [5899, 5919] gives -0.1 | 4.19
